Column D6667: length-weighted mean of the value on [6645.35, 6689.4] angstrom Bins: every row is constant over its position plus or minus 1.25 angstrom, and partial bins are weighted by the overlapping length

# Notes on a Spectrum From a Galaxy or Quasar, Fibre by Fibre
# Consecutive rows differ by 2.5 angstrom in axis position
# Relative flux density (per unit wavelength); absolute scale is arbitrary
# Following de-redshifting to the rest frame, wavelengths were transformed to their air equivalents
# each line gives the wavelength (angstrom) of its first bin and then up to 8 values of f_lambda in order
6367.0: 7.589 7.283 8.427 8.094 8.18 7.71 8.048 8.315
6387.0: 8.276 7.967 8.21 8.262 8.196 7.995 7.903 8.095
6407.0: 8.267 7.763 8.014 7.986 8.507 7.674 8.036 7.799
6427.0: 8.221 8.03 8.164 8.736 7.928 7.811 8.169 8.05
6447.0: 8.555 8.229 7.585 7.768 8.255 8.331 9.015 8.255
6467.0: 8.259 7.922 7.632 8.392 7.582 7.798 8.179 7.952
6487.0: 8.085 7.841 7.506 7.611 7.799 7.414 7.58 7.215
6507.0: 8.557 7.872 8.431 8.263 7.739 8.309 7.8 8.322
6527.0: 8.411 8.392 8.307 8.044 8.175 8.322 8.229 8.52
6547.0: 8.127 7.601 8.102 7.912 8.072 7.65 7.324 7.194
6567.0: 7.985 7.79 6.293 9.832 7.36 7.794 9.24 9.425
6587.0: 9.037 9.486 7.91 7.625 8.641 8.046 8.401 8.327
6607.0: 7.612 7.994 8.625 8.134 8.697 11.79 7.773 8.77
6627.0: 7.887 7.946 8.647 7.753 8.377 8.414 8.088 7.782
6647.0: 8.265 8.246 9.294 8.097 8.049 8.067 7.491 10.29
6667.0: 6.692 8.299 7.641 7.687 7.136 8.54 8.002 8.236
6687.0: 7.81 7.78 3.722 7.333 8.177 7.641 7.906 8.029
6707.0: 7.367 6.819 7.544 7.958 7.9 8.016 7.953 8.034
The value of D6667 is 8.1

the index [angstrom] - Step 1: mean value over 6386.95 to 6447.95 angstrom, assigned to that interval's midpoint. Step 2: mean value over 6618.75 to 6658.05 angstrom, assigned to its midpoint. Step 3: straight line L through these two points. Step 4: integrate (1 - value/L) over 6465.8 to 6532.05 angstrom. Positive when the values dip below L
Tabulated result 2.0 angstrom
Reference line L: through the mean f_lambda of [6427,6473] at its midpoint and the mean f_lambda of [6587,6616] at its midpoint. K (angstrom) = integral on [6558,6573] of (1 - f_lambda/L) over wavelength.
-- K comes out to 1.6 angstrom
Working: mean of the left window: 8.15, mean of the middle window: 7.4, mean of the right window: 8.29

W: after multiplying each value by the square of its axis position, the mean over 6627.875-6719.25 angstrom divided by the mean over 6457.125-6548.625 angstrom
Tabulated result 1.03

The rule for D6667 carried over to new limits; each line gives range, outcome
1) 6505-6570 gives 8.05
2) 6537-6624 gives 8.26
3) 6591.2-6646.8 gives 8.33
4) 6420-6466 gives 8.16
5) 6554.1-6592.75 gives 8.15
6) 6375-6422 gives 8.08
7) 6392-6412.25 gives 8.07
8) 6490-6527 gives 7.9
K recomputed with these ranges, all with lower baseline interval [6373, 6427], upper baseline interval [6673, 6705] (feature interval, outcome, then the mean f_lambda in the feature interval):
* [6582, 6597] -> -2.0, 8.74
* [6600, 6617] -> -1.2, 8.21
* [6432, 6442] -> -0.2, 8.16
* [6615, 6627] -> -2.2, 9.04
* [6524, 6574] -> -1.1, 7.96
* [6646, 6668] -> -2.1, 8.29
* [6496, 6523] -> -0.2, 7.91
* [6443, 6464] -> -0.7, 8.22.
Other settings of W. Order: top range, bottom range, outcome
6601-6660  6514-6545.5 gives 1.05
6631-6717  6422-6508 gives 1.05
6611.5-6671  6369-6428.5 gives 1.12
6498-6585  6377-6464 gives 1.03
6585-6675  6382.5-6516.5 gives 1.10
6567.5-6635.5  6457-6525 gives 1.09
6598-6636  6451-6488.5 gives 1.09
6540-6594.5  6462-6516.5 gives 1.05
